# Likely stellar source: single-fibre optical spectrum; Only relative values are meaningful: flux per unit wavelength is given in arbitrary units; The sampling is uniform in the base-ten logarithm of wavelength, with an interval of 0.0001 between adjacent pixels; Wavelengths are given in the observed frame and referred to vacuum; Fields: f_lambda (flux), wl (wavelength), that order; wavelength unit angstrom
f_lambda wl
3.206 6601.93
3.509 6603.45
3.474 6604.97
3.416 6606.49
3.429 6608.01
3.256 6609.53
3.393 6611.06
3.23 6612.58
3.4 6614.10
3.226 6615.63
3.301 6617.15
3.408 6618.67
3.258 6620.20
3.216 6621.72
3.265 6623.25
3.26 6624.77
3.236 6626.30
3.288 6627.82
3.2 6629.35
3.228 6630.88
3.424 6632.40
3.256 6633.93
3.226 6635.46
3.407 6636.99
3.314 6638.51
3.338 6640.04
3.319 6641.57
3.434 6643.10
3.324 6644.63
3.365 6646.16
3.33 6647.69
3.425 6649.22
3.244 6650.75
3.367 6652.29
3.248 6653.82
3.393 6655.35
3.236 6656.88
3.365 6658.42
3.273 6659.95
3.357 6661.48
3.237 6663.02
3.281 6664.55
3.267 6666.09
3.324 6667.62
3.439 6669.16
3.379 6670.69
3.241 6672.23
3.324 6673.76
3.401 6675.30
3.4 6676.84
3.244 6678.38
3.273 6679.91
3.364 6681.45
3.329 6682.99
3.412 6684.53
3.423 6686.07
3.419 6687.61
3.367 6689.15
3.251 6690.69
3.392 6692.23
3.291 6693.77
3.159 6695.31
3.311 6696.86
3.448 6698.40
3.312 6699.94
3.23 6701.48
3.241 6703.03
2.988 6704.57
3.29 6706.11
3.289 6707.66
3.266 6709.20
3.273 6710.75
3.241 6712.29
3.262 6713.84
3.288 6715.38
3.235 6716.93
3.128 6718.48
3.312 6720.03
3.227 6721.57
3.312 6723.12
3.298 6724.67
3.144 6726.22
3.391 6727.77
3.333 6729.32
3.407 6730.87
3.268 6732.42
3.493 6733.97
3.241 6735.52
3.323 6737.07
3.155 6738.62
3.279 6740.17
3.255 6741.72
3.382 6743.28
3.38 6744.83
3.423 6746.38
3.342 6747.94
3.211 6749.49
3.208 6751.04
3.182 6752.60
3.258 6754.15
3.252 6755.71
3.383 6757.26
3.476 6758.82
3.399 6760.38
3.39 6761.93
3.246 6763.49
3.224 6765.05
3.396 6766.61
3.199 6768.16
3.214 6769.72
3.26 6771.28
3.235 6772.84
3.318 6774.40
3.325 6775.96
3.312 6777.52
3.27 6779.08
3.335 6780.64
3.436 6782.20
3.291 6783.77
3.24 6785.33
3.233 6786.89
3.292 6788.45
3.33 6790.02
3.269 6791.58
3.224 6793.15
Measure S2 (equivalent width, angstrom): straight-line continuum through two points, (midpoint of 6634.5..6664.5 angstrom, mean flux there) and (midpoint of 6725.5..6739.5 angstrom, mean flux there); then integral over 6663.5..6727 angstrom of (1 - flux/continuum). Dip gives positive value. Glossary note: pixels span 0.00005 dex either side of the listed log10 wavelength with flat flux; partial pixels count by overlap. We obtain 0.40 angstrom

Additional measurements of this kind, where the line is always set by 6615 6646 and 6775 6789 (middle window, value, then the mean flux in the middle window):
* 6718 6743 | 0.1 angstrom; 3.29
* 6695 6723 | 0.4 angstrom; 3.25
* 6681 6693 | -0.2 angstrom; 3.37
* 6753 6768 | -0.1 angstrom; 3.33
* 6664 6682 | -0.2 angstrom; 3.33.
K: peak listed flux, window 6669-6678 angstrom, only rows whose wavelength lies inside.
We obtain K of 3.439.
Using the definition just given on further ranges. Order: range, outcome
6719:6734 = 3.493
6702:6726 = 3.312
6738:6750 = 3.423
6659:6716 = 3.448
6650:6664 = 3.393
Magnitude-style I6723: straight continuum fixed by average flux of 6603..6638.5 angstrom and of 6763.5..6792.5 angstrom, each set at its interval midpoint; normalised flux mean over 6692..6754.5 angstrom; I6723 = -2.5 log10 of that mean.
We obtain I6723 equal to 0.01 mag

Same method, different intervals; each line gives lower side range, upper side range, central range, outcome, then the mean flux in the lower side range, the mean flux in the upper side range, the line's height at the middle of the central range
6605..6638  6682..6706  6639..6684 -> -0.008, 3.31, 3.31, 3.31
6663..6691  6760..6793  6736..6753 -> 0.007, 3.34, 3.29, 3.31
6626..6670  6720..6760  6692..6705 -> 0.015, 3.32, 3.31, 3.31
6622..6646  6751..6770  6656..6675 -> -0.004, 3.3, 3.3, 3.3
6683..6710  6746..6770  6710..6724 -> 0.015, 3.3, 3.3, 3.3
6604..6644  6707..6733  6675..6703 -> -0.014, 3.32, 3.27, 3.29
